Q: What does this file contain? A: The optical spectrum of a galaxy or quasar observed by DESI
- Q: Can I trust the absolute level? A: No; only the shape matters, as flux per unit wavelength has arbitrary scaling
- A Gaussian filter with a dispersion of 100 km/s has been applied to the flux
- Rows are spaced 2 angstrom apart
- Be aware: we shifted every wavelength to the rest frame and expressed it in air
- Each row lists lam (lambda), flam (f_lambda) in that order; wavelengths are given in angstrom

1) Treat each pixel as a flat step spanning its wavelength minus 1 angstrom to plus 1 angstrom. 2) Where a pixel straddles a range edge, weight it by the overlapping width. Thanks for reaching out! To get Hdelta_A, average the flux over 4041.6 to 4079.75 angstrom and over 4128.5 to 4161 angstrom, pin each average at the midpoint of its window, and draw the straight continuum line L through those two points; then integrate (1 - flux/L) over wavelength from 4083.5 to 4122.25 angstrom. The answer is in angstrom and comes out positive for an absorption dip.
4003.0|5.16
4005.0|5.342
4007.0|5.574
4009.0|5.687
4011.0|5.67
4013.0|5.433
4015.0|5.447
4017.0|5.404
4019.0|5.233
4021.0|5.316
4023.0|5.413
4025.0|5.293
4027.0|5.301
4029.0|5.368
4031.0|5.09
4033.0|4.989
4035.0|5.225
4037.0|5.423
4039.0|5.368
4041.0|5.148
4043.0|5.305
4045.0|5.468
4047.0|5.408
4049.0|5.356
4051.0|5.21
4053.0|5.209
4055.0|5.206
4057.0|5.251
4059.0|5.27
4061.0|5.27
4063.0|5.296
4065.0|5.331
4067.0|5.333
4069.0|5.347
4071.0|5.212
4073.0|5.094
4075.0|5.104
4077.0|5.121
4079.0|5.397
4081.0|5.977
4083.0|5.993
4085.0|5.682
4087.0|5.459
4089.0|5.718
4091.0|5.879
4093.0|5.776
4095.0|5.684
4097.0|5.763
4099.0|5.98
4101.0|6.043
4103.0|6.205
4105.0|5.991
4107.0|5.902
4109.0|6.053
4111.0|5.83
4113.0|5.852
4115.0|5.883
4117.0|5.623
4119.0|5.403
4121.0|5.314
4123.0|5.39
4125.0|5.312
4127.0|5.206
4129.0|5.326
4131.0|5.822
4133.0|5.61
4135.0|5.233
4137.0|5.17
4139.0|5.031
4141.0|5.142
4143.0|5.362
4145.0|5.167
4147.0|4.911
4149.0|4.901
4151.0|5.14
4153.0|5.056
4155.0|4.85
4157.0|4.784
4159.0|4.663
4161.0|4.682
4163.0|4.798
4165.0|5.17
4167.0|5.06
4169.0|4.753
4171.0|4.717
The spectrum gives -4.5 angstrom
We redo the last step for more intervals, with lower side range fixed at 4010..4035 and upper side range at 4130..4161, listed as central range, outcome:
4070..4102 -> -2.49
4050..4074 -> 0.02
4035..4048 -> -0.13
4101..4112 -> -1.75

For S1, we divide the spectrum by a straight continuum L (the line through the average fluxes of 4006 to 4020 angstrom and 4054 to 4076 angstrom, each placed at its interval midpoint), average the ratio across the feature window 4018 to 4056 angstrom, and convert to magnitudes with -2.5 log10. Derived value 0.02 mag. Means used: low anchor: 5.49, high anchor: 5.25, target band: 5.28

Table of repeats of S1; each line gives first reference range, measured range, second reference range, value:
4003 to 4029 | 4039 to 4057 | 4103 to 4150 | 0.03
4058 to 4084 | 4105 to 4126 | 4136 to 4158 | -0.10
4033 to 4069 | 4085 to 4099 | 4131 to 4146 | -0.09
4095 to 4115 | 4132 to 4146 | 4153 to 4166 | 0.00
